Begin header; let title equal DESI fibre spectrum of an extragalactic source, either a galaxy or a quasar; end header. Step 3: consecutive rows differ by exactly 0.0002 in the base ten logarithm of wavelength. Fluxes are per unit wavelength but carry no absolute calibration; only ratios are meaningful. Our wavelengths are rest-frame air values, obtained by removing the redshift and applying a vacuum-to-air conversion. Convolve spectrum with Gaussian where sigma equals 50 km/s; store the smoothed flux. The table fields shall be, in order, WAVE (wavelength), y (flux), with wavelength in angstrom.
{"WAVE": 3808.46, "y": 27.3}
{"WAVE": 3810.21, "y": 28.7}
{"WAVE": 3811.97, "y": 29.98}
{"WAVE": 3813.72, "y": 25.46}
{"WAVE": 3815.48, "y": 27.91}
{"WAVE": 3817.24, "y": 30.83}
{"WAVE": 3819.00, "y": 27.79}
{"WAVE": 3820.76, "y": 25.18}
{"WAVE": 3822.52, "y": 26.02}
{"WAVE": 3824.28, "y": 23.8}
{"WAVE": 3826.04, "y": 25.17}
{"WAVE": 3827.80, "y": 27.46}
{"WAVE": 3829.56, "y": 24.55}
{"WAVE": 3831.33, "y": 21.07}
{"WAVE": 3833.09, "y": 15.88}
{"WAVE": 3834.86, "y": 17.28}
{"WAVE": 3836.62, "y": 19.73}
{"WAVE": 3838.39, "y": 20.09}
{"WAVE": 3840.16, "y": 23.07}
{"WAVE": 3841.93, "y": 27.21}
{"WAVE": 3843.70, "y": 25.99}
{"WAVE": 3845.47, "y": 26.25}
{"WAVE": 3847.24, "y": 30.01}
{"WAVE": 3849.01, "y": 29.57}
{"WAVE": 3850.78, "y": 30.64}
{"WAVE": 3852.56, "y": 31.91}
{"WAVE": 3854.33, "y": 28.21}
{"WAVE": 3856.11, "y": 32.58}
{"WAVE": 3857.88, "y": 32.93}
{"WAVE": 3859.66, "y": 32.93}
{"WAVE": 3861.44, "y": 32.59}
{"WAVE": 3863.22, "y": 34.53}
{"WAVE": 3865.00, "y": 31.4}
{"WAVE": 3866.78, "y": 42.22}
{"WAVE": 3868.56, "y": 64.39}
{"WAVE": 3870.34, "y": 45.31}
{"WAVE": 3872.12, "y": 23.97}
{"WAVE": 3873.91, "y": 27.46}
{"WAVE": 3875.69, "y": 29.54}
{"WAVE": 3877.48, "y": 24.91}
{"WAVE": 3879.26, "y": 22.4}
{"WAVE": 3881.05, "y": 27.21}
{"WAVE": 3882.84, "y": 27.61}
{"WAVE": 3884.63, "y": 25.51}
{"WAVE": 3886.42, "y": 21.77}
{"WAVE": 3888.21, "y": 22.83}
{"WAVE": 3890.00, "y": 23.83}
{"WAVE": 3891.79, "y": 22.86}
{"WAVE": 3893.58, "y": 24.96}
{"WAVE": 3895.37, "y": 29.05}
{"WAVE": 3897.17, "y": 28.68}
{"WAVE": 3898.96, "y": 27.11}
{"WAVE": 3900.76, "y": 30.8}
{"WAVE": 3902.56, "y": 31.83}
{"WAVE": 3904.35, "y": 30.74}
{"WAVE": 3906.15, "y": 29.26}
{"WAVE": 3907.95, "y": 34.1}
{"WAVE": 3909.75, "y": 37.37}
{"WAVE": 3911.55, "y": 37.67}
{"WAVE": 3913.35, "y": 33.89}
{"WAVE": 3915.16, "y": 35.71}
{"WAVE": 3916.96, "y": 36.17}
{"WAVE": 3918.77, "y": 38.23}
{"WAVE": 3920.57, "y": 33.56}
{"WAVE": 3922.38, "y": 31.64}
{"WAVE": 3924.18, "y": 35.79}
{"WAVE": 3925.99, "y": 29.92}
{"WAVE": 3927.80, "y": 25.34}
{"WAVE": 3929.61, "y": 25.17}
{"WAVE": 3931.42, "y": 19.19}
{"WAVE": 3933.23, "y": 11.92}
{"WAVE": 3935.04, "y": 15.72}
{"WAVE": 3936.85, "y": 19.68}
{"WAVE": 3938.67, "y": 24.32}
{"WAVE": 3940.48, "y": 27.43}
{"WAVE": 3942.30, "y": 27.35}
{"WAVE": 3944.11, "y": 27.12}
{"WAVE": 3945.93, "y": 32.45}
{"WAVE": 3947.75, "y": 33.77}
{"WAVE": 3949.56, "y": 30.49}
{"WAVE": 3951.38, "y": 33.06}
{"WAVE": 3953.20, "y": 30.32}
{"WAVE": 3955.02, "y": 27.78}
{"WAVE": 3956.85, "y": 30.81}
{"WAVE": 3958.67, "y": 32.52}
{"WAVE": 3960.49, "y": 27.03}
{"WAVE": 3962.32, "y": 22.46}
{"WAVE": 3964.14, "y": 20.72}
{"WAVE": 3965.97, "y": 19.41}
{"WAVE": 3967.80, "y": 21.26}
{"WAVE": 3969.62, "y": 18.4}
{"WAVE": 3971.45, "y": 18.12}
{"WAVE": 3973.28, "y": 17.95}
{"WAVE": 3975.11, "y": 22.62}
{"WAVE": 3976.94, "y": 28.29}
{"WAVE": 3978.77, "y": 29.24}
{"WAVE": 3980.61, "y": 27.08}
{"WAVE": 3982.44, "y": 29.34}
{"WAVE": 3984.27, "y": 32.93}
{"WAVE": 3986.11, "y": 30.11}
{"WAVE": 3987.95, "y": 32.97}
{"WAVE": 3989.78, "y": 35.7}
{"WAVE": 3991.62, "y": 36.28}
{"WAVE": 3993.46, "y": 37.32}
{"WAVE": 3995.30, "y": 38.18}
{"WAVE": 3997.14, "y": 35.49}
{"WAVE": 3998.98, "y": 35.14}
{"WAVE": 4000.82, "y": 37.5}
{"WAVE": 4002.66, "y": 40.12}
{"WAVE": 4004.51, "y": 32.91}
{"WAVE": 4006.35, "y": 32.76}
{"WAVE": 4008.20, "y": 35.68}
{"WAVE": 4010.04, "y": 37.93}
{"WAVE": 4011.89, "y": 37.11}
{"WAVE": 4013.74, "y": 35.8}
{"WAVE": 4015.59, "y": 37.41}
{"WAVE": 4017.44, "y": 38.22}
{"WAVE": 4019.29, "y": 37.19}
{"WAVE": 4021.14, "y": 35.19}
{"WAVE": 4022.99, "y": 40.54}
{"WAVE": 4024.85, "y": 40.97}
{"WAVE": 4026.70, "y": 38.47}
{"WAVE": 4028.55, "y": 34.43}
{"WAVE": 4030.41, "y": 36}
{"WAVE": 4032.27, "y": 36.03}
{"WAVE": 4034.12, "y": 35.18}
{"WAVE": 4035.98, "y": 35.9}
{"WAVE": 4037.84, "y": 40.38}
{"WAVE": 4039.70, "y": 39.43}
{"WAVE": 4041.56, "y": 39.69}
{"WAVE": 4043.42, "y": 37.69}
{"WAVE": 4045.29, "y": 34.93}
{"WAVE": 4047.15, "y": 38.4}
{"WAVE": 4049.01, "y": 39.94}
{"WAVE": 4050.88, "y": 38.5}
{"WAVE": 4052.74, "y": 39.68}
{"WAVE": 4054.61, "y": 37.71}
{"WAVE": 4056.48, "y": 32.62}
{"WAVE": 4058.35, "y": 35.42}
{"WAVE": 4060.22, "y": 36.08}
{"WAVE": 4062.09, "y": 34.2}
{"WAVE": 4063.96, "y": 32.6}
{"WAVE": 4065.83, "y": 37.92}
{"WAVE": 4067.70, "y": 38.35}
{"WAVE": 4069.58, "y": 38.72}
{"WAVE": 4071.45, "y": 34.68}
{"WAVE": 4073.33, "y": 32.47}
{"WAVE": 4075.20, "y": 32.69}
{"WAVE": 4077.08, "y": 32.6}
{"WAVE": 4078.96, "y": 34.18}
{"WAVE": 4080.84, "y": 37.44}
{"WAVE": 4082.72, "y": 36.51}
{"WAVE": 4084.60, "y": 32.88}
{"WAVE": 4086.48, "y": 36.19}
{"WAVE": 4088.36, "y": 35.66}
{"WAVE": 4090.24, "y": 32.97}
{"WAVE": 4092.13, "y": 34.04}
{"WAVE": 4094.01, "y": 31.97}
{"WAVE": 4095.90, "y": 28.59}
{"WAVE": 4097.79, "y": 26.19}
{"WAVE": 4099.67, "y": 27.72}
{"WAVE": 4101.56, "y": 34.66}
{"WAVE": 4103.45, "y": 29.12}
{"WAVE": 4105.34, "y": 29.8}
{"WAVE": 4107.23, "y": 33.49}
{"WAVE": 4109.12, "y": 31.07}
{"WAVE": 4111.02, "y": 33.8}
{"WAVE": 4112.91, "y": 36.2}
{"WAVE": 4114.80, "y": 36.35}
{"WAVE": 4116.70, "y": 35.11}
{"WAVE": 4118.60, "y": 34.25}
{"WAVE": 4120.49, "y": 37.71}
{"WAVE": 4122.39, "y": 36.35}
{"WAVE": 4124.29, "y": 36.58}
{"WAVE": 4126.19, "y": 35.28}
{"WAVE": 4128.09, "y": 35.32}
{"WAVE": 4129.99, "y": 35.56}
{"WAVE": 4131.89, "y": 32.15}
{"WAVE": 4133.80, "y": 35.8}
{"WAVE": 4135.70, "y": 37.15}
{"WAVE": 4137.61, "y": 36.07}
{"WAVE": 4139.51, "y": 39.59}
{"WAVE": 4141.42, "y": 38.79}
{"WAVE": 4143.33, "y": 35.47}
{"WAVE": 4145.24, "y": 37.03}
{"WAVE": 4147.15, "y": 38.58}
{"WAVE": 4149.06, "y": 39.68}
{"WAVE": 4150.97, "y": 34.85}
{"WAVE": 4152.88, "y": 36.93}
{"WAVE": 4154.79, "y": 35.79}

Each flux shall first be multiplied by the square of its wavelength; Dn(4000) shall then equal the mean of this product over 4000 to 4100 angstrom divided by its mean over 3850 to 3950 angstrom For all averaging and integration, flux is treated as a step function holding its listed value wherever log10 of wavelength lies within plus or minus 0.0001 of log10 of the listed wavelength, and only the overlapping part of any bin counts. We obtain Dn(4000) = 1.29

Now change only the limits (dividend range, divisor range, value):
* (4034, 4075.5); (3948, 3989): 1.44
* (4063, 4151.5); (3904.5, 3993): 1.33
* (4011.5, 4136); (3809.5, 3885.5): 1.39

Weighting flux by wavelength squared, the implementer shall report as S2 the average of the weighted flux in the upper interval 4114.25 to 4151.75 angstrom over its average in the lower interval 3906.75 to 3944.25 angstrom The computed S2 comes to 1.40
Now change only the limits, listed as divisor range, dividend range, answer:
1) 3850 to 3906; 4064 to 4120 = 1.23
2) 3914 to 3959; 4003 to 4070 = 1.36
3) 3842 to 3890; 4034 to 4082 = 1.31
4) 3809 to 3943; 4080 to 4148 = 1.37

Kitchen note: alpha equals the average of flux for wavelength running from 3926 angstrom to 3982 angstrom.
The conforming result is 25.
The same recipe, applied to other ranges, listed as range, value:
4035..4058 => 37.8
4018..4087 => 36.5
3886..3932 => 30.1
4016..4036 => 37.2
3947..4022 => 31.1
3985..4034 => 36.3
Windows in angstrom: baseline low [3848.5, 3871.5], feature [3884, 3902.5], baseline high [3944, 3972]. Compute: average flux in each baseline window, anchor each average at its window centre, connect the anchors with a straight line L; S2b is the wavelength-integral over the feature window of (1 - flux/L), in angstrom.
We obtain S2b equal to 3.8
